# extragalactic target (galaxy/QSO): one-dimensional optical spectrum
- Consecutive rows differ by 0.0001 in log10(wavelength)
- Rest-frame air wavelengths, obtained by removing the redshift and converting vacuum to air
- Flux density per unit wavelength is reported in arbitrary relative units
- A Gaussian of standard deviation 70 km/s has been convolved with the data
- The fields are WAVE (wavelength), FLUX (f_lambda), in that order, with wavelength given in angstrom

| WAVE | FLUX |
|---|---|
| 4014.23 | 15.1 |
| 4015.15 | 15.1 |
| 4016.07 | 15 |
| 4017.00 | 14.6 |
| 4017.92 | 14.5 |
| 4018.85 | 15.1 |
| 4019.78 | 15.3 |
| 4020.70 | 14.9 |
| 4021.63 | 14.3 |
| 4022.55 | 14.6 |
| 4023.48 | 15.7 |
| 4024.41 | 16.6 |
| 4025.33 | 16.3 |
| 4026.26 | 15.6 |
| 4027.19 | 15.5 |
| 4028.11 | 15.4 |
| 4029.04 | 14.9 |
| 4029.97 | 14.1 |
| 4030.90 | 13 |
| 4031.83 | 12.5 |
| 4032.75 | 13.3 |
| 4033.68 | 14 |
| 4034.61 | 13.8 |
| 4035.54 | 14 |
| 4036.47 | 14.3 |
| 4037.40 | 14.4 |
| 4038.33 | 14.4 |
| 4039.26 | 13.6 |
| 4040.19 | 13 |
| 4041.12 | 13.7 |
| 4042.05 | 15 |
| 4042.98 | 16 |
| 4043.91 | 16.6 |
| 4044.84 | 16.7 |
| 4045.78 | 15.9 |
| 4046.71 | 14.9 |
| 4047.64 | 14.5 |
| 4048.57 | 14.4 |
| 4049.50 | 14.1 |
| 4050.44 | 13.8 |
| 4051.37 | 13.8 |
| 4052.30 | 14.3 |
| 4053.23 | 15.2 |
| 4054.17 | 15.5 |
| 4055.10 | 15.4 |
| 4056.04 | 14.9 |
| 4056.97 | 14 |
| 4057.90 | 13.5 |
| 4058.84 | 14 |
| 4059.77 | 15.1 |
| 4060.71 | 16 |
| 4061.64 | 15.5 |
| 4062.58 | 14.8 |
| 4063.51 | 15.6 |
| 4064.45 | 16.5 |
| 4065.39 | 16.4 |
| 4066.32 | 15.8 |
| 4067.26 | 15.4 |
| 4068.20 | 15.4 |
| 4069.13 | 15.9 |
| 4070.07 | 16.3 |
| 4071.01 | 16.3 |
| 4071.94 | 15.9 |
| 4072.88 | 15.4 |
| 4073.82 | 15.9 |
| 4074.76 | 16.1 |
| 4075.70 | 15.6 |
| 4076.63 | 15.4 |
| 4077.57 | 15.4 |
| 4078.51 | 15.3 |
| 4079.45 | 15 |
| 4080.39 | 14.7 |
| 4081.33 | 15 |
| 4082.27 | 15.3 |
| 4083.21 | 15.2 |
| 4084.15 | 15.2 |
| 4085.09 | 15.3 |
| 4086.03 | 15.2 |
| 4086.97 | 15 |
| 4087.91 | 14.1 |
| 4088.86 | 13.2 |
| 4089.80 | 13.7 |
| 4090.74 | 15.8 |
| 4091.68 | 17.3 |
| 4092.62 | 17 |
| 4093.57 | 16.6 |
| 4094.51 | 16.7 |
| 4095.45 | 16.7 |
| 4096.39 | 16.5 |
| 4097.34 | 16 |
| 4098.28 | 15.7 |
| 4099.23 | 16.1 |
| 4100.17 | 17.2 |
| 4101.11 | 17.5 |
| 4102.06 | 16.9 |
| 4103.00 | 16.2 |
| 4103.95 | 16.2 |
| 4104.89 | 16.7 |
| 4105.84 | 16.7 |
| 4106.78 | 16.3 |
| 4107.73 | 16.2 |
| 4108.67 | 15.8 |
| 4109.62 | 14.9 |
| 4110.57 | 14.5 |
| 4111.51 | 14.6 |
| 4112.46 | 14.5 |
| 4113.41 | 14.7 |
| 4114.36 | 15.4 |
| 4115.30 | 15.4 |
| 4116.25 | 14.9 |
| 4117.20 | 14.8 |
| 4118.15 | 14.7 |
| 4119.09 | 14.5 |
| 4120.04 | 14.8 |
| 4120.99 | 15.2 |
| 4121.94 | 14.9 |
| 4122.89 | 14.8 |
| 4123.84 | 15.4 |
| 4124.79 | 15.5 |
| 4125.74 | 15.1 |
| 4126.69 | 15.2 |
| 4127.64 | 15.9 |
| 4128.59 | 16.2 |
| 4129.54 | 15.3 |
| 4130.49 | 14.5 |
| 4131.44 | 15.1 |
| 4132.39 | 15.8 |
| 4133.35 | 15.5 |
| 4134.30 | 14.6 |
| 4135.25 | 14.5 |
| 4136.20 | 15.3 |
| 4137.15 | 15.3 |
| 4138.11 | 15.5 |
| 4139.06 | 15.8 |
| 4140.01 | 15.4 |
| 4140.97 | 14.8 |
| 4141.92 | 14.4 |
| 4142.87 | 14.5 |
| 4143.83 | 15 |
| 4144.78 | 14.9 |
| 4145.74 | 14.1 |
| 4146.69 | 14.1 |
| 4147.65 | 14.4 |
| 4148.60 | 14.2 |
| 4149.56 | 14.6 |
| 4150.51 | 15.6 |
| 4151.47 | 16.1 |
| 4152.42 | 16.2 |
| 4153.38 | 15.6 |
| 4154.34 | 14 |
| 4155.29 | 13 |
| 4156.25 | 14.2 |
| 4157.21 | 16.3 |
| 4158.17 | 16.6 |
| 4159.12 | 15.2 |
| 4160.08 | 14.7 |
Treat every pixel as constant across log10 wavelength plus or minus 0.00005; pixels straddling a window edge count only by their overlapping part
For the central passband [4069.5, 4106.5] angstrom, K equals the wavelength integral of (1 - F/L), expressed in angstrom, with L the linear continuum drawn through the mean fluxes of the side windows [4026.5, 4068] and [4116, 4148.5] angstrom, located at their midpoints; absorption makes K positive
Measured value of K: -2.3 angstrom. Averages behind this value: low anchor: 14.7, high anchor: 15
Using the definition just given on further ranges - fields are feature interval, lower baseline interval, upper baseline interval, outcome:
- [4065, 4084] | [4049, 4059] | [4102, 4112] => -0.8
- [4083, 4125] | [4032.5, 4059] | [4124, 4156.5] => -2.1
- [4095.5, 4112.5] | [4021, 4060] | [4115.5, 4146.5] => -1.3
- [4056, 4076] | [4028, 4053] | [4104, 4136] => -1.1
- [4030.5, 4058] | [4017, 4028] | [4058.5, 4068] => 1.8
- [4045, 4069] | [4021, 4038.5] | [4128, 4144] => -0.5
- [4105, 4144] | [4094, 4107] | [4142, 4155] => 1.2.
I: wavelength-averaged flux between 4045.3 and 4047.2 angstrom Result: 15.4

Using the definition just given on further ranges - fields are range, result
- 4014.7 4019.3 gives 14.9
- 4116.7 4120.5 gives 14.7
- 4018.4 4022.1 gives 14.9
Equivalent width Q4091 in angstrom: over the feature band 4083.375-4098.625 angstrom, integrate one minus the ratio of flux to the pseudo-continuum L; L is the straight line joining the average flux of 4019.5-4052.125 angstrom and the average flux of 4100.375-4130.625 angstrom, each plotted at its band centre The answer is -0.4 angstrom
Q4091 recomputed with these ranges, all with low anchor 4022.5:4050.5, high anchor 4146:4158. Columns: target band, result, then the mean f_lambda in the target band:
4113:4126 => -0.2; 15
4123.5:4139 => -0.5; 15.3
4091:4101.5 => -1.3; 16.6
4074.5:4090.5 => -0.2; 15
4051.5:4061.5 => 0.0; 14.8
